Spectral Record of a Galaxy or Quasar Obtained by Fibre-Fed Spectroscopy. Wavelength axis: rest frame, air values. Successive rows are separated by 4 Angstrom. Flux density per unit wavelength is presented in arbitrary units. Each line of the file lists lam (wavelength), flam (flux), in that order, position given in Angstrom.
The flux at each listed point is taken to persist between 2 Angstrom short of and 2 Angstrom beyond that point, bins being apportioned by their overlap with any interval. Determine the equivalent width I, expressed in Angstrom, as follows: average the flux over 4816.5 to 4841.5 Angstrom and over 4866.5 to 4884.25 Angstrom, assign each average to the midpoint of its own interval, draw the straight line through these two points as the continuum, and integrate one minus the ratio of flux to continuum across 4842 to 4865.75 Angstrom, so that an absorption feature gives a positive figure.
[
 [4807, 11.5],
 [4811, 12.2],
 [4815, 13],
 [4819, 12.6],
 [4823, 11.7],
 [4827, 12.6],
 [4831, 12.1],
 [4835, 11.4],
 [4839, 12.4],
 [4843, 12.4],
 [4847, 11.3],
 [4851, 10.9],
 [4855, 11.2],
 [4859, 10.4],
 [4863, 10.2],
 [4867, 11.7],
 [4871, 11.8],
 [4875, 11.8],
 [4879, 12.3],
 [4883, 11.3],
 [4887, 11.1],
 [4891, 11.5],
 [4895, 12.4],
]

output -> 1.87 Angstrom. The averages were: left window 12.2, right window 11.8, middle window 11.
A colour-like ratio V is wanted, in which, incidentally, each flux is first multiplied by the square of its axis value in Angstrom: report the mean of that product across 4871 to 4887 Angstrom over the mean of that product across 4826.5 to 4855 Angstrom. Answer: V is 1.01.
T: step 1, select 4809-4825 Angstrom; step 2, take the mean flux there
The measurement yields 12.4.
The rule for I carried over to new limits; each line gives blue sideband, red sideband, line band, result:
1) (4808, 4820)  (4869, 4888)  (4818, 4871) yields 2.3 Angstrom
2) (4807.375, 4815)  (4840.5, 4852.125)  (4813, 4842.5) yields -0.8 Angstrom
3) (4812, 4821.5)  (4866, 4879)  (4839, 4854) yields 0.8 Angstrom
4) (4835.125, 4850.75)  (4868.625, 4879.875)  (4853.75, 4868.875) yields 1.3 Angstrom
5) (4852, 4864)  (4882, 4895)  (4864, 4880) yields -1.1 Angstrom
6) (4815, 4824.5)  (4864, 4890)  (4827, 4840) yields 0.2 Angstrom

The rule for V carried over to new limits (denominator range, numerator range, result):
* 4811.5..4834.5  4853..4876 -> 0.92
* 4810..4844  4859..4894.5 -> 0.95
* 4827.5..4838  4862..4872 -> 0.96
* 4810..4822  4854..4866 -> 0.86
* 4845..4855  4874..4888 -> 1.06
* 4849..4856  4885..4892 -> 1.04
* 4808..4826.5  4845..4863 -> 0.89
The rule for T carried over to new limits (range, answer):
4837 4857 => 11.6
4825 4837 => 12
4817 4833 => 12.2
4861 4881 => 11.6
